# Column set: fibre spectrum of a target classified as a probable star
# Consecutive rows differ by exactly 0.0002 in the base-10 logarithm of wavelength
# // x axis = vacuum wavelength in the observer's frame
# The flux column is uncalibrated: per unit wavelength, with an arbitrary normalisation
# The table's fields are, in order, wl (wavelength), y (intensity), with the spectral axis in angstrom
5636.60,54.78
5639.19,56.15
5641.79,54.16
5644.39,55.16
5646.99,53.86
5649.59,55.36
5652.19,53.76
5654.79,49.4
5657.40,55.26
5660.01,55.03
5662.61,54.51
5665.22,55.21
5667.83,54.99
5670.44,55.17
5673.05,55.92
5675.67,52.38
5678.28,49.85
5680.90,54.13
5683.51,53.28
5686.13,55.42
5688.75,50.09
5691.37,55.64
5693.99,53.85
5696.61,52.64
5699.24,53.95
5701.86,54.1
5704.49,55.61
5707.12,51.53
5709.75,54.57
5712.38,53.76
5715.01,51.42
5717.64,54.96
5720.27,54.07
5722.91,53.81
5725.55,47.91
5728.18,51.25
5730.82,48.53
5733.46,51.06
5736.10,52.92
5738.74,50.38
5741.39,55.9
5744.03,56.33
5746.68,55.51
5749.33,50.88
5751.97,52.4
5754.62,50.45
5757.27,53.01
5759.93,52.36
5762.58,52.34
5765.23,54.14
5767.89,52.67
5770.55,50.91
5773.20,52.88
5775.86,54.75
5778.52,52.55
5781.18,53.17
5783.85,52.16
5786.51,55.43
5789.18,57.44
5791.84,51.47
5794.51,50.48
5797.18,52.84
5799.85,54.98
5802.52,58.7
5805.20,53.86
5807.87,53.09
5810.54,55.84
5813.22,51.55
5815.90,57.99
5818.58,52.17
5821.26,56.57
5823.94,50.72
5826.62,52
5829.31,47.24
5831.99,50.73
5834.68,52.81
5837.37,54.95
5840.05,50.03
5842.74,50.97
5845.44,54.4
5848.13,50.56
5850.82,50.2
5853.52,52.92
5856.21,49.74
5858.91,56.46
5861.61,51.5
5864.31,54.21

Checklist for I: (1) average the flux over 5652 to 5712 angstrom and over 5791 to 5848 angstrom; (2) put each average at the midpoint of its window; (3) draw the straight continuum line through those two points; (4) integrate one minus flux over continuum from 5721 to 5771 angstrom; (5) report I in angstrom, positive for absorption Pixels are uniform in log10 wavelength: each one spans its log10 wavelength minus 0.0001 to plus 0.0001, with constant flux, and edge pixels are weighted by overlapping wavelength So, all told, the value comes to 1.0 angstrom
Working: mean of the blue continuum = 53.7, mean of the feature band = 52.3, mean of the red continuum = 53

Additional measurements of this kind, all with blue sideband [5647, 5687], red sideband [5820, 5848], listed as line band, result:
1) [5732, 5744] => 0.0 angstrom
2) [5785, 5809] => -0.8 angstrom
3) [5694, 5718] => 0.0 angstrom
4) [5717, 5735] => 0.6 angstrom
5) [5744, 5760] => 0.1 angstrom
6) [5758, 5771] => 0.0 angstrom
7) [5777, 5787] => -0.1 angstrom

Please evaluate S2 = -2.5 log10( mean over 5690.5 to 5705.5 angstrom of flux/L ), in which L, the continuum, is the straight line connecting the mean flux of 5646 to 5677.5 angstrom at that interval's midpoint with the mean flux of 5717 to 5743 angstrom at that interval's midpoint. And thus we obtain -0.02 mag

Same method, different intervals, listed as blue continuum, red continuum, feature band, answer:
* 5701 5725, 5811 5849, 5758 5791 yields -0.01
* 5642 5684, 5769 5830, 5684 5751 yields 0.02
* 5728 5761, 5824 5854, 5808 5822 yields -0.06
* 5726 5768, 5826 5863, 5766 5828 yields -0.03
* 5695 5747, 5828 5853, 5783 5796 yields -0.03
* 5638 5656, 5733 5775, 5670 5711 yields 0.00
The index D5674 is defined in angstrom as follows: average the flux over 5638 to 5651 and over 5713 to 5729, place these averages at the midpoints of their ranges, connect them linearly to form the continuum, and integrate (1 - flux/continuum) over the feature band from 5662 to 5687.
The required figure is -0.1 angstrom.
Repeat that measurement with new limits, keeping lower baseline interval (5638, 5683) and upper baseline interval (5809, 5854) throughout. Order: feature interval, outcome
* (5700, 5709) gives 0.0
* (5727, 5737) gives 0.5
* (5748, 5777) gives 0.4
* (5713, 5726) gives 0.2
